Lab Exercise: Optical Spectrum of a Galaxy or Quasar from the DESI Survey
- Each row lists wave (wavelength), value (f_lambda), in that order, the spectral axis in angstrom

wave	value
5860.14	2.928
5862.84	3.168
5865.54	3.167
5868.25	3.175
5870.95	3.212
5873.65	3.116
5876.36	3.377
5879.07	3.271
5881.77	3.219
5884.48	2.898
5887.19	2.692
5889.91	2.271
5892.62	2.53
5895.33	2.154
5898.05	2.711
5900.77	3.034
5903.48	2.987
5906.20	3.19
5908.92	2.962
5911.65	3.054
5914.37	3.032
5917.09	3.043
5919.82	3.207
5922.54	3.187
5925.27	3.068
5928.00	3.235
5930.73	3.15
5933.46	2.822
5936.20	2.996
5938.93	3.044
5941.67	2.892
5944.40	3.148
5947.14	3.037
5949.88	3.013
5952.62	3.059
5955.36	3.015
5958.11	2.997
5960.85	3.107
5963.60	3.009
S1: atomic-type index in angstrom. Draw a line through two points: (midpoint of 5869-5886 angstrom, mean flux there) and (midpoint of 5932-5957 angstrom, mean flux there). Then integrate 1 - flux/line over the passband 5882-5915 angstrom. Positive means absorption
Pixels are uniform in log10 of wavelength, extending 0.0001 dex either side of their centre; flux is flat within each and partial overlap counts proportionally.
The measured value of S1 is 3.4 angstrom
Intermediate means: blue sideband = 3.18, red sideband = 3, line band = 2.8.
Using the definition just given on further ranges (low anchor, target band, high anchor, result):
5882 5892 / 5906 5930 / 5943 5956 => -2.0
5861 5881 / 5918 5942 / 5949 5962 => 0.1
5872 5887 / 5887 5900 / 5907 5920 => 2.6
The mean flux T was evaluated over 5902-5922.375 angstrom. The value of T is 3.08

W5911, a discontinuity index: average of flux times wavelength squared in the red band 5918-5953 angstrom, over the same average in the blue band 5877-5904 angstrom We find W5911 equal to 1.1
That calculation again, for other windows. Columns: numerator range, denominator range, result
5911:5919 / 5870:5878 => 0.96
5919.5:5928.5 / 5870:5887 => 1.02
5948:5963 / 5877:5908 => 1.10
